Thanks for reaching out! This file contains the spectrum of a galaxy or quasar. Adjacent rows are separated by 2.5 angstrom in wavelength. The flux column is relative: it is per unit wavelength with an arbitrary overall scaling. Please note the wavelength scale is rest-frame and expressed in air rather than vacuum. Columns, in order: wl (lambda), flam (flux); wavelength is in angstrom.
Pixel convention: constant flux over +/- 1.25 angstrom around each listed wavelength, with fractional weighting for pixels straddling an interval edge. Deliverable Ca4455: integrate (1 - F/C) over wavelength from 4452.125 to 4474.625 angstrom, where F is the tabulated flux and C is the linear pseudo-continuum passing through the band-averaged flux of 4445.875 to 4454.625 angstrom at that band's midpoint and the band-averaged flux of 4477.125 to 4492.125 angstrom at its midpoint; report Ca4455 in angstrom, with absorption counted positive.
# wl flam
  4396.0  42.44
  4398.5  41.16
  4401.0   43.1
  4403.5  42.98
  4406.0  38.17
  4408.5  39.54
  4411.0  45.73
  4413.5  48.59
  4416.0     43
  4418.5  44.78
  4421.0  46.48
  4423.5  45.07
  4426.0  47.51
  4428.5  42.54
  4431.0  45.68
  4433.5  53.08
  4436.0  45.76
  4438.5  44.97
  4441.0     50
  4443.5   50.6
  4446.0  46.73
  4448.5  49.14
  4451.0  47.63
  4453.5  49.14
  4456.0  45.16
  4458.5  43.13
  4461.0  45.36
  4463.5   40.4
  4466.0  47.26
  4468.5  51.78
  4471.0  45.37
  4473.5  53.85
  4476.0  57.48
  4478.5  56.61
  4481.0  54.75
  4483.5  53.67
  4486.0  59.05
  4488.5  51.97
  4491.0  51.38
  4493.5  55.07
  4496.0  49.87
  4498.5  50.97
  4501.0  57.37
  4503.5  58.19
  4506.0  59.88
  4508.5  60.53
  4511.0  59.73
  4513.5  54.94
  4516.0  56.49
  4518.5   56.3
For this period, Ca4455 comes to 1.75 angstrom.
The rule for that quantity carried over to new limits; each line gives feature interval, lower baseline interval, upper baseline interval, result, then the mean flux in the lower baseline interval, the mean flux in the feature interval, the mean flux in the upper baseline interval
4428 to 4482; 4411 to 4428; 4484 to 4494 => 1.7 angstrom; 45.7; 48.5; 54.3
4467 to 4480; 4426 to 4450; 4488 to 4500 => -0.7 angstrom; 47.6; 52.9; 52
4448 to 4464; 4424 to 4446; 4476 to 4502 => 1.3 angstrom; 47.4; 45.8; 54.2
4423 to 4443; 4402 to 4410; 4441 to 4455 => -0.6 angstrom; 40.5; 47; 48.7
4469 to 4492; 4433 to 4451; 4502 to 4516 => 0.2 angstrom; 48.4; 53.8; 58.4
